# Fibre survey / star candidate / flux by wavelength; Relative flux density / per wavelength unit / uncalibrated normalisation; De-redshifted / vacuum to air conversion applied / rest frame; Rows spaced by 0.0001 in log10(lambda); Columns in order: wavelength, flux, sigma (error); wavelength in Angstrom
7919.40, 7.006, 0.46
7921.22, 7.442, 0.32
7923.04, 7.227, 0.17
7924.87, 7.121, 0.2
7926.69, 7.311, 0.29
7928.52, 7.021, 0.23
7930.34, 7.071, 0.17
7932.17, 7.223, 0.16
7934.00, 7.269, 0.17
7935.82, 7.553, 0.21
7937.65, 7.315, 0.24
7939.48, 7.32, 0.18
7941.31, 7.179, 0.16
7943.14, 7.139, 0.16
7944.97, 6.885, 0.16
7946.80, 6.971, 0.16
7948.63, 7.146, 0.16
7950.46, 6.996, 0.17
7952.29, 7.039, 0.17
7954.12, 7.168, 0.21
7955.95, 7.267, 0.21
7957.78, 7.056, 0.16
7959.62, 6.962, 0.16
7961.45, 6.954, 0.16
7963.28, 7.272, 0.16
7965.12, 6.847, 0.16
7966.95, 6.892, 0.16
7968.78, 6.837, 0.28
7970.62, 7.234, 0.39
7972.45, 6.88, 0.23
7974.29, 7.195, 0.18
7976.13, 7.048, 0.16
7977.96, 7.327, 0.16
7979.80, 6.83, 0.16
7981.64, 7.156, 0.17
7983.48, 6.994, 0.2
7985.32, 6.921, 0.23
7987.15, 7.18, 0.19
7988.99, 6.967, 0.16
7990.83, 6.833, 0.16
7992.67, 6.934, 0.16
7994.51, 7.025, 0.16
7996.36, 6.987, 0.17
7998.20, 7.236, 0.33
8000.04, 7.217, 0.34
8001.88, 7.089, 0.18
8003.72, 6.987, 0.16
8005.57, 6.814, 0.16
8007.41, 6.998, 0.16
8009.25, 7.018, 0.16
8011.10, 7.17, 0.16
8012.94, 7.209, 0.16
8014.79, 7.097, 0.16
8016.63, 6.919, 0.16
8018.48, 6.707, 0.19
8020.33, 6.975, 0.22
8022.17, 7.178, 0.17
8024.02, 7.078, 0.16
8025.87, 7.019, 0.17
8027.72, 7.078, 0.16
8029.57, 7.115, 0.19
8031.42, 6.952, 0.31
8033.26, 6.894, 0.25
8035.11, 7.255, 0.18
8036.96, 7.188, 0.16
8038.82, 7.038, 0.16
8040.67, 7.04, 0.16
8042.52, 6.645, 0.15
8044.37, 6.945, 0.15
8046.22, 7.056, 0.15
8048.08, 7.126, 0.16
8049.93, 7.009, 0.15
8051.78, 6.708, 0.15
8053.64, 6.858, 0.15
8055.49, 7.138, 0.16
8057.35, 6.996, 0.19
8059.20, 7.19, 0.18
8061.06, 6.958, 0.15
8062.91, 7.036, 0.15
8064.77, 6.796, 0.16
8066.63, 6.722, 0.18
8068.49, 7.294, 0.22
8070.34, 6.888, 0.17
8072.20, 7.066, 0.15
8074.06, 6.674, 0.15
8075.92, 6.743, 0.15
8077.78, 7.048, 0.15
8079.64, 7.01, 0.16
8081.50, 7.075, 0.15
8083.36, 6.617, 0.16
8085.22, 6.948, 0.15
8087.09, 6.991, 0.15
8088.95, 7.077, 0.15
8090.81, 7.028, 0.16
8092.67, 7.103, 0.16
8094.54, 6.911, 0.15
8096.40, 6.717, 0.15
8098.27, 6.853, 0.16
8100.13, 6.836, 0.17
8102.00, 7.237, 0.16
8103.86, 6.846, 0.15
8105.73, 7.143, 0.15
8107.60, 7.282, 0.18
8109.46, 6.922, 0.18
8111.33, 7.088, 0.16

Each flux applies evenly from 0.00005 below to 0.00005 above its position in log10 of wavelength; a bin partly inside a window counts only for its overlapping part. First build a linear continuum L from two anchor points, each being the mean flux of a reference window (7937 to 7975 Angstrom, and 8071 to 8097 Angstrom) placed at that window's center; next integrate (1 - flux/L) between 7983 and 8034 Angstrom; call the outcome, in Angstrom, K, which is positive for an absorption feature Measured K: -0.1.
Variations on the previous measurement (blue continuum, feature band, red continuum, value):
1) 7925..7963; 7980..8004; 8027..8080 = 0.1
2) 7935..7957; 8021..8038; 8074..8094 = -0.1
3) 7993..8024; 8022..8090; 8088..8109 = 0.4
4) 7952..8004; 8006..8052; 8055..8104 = -0.1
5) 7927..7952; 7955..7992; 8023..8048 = 0.4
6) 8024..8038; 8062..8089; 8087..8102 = 0.2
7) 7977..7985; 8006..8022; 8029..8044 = 0.0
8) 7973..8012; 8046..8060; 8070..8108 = 0.0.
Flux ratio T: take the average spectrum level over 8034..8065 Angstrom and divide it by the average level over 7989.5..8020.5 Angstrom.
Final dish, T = 1.00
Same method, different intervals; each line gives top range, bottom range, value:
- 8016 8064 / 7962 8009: 1.00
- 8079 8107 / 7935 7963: 0.98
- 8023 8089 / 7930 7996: 0.99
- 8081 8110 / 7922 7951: 0.97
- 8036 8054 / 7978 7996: 1.00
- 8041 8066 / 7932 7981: 0.98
